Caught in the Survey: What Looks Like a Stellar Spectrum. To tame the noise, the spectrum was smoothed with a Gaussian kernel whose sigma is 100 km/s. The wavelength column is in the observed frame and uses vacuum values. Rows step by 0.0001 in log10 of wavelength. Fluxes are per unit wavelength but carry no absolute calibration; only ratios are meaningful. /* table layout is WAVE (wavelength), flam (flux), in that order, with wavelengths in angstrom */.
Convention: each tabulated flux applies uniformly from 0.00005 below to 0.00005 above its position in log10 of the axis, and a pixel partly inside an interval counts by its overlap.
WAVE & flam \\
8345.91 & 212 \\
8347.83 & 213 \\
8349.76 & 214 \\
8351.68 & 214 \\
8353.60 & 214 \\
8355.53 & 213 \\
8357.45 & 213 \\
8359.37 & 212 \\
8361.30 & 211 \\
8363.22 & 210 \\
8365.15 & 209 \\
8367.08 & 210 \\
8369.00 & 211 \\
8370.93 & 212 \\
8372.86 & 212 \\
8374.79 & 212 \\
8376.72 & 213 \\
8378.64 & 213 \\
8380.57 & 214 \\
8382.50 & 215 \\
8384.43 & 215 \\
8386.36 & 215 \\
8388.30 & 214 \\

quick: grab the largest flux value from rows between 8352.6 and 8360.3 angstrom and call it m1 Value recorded 214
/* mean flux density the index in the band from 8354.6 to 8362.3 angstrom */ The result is 212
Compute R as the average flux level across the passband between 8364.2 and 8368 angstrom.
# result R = 209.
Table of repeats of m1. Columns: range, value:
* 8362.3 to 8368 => 210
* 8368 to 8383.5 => 215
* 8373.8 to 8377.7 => 213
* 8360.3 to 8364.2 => 211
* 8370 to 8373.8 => 212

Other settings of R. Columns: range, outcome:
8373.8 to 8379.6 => 213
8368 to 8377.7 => 212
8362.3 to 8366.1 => 209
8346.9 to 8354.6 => 214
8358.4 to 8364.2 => 211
